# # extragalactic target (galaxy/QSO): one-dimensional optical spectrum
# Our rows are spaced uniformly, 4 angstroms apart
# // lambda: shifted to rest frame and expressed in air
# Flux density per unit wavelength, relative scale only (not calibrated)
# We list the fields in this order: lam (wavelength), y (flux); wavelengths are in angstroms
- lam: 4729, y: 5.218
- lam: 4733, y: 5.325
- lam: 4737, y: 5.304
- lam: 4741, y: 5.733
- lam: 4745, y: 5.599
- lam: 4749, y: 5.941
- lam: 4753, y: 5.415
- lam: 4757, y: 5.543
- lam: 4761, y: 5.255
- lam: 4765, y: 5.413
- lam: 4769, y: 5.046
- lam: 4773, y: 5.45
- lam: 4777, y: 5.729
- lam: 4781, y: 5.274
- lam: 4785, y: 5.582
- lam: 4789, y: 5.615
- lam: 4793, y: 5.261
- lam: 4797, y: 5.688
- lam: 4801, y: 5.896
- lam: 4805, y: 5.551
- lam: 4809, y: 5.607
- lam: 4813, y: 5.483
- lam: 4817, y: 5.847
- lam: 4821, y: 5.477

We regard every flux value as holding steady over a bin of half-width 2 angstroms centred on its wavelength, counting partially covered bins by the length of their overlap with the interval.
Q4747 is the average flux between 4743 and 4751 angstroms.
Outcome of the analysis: 5.77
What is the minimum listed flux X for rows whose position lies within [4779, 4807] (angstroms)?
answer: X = 5.261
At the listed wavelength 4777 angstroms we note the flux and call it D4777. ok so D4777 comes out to 5.729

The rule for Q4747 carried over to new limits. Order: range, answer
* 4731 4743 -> 5.45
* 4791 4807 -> 5.6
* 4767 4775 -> 5.25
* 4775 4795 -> 5.49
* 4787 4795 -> 5.44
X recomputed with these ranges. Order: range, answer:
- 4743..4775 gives 5.046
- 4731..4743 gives 5.304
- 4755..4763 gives 5.255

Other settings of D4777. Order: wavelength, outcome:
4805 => 5.551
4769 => 5.046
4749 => 5.941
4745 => 5.599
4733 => 5.325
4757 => 5.543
